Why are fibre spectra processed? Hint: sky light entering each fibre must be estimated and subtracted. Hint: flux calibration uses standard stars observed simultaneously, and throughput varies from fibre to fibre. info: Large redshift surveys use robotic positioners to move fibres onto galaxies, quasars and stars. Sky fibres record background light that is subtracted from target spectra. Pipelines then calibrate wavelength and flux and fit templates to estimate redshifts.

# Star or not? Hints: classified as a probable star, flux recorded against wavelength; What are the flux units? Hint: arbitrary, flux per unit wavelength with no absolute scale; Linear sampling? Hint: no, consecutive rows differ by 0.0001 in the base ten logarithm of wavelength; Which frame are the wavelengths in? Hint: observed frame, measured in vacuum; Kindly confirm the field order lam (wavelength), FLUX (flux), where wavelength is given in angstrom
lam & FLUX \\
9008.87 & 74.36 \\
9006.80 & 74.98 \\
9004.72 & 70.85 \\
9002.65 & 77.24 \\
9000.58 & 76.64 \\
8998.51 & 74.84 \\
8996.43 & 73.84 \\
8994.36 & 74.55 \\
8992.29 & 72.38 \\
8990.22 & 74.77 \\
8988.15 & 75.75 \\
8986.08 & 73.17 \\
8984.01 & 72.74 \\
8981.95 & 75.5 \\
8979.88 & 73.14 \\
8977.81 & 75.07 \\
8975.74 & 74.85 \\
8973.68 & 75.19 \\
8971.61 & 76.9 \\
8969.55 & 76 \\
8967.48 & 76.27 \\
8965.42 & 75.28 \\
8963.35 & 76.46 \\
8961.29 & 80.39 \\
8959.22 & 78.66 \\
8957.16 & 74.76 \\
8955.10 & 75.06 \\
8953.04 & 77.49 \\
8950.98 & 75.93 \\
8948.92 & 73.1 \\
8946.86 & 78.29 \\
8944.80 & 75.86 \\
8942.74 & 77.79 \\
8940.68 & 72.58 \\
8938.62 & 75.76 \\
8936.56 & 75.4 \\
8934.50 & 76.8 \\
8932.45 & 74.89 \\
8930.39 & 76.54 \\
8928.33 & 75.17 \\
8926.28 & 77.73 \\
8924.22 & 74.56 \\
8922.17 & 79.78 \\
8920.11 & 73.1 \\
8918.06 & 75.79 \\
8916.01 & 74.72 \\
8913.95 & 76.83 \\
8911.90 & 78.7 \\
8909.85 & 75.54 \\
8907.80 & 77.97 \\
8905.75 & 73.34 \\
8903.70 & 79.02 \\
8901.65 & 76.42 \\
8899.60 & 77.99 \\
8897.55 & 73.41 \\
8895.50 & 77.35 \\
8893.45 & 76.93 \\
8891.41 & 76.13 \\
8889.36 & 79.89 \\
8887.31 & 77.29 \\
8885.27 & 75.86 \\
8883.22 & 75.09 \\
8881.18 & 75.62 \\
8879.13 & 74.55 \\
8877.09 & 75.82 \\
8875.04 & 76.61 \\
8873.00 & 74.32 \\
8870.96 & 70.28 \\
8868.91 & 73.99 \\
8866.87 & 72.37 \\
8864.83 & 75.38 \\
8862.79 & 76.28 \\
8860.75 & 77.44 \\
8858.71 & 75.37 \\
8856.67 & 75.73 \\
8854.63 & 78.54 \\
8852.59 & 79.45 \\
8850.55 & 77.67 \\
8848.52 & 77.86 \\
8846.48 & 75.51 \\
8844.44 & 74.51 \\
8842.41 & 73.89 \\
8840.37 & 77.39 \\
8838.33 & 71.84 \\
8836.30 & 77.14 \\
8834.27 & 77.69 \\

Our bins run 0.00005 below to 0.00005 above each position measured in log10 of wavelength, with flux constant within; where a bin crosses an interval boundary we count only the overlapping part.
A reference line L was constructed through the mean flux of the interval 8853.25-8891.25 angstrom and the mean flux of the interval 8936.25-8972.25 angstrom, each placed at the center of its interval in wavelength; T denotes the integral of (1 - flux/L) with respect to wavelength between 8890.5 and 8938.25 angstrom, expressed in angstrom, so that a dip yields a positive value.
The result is -0.21 angstrom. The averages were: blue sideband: 75.6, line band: 76.3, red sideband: 76.2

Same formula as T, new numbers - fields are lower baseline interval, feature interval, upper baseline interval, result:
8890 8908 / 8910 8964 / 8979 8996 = -0.56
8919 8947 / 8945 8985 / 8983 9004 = -0.35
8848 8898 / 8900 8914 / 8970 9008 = -0.24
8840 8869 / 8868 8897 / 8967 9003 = 0.08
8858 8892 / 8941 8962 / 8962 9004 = -0.39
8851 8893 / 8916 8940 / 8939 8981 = 0.02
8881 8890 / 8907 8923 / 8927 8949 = -0.06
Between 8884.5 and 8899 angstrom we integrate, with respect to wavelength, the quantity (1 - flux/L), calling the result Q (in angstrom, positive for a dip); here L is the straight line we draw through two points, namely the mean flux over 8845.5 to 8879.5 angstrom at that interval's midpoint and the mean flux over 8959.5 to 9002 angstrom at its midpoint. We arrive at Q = -0.2 angstrom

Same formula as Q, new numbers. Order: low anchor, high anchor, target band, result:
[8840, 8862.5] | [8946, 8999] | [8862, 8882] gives 0.5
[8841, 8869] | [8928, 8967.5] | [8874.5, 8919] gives -0.2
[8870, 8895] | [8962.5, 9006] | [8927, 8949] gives -0.2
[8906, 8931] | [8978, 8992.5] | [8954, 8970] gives -0.4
